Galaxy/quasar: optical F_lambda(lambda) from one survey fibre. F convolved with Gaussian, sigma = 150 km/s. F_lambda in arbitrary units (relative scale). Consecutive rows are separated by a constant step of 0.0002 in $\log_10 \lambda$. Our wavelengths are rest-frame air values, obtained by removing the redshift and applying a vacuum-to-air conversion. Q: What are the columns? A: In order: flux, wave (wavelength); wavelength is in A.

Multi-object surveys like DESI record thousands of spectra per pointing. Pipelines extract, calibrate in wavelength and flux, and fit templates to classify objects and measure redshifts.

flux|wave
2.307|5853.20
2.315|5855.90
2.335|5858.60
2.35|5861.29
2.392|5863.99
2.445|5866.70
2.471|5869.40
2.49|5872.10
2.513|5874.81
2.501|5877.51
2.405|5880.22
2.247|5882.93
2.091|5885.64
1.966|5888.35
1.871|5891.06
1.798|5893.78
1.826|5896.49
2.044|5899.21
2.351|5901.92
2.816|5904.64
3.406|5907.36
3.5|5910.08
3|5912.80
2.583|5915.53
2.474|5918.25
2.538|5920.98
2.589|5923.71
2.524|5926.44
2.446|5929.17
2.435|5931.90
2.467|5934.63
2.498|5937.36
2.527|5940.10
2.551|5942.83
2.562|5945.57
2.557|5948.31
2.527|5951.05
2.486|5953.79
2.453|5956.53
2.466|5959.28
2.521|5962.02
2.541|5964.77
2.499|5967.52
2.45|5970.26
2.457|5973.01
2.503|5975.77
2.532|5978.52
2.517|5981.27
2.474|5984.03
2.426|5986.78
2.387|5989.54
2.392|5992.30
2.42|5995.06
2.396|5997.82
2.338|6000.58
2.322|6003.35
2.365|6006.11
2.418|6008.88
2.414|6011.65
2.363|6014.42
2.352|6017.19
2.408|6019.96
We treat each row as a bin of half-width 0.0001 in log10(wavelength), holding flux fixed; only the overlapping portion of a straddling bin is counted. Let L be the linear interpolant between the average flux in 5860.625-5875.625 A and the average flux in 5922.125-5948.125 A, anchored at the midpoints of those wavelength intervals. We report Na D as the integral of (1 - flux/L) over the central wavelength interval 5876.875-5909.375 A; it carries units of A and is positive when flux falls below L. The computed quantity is 2.3 A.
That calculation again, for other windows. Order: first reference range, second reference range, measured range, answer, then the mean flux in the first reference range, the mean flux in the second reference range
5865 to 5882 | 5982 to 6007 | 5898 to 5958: -4.3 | 2.46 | 2.4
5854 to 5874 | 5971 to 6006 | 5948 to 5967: -0.7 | 2.4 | 2.43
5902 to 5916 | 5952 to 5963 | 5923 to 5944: 1.9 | 3.03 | 2.48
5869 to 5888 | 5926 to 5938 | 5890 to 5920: -1.3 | 2.36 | 2.47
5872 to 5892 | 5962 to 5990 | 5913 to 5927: -1.4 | 2.25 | 2.48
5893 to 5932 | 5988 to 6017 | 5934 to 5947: -0.1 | 2.57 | 2.38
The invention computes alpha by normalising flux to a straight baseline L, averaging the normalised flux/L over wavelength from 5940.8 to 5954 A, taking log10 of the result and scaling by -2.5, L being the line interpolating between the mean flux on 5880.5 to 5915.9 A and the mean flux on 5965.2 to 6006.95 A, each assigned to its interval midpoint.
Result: -0.05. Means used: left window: 2.42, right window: 2.44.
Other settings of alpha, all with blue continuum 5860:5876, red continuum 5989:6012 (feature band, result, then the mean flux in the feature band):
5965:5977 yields -0.04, 2.48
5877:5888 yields 0.08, 2.26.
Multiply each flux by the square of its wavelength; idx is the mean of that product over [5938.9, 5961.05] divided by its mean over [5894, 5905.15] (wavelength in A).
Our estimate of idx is 1.18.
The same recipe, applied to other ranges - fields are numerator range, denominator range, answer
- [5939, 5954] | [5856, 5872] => 1.09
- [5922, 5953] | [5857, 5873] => 1.07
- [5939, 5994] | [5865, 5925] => 1.04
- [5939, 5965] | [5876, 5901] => 1.23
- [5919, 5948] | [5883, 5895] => 1.30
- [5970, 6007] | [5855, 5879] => 1.04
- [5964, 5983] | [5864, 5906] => 1.14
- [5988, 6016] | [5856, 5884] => 1.03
